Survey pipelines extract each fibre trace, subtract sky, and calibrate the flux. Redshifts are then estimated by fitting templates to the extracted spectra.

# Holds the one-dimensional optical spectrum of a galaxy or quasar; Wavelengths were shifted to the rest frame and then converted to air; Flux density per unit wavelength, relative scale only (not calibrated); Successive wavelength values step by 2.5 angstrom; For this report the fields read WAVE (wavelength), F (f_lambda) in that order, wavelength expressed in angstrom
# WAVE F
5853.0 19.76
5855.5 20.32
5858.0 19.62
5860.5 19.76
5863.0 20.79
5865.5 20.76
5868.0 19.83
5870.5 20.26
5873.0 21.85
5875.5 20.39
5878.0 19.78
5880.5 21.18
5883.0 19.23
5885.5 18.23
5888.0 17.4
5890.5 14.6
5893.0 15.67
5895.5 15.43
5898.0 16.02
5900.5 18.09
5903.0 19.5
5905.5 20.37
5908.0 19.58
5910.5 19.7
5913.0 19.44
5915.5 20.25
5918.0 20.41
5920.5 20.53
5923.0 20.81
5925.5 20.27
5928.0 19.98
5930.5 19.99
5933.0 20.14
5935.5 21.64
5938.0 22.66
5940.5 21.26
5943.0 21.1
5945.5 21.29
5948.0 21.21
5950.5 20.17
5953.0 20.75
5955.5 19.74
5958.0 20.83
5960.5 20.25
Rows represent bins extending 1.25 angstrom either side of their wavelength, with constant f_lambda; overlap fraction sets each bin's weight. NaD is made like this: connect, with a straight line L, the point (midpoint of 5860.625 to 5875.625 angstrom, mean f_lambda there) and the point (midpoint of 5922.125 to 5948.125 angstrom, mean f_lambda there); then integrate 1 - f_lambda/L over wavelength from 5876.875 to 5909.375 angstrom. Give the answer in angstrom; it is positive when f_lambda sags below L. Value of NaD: 4.1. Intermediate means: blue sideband 20.6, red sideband 20.9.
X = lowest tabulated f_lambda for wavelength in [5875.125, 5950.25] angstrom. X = 14.6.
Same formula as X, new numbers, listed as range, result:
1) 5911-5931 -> 19.44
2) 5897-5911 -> 16.02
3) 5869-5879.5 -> 19.78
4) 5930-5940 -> 19.99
